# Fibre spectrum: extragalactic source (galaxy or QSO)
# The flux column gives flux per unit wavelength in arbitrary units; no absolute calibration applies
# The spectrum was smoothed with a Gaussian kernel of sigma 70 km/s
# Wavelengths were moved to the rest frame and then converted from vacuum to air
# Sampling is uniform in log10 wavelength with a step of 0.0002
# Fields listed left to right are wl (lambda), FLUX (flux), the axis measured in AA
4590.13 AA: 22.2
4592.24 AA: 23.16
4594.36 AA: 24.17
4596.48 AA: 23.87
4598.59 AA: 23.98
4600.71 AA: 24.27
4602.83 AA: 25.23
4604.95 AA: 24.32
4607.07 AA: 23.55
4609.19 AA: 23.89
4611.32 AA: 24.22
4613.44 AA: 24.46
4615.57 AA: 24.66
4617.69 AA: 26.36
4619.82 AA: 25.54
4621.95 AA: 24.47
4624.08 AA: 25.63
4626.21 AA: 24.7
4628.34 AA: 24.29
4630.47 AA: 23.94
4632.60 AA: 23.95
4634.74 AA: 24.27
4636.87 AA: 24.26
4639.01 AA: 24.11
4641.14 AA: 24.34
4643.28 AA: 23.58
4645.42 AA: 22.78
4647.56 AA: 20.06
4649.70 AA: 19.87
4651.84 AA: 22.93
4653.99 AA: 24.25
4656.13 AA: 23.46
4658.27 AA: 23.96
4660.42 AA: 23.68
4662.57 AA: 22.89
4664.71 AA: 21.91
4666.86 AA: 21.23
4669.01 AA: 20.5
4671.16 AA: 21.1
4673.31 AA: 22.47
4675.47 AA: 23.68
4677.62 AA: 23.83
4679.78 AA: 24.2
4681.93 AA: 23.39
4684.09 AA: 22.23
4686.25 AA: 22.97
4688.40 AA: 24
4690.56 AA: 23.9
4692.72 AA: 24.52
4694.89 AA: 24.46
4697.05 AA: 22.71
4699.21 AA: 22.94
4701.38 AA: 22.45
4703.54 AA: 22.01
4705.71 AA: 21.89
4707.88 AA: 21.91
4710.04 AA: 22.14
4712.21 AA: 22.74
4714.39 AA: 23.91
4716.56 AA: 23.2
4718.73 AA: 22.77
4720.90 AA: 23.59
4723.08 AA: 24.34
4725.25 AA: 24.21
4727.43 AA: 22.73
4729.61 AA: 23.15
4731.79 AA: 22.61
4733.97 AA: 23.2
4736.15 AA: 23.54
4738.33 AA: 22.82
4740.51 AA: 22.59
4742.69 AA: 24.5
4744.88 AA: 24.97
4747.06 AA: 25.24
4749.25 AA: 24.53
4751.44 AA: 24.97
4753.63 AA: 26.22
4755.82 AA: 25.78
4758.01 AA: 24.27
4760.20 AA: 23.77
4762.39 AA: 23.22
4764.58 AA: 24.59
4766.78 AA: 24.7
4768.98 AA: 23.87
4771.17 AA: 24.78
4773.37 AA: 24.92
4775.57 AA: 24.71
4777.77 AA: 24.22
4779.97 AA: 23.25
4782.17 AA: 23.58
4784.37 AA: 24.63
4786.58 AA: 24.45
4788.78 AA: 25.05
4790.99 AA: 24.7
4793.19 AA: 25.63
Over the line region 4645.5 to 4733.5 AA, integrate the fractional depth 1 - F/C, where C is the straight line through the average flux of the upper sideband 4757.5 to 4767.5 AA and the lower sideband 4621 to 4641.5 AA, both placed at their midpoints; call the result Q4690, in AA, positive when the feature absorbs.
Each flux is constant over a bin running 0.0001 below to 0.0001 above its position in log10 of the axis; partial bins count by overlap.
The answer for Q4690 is 5.0 AA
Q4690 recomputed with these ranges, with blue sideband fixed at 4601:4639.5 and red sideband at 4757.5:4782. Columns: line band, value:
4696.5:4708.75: 1.0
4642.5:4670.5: 2.4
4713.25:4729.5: 0.5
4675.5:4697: 0.6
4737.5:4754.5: -0.2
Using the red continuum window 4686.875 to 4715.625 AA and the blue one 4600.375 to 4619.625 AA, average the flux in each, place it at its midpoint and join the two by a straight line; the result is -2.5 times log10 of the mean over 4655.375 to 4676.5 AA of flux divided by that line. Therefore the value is 0.06 mag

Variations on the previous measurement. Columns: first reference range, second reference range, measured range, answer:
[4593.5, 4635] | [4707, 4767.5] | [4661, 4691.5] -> 0.06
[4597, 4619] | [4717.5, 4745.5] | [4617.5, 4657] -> 0.02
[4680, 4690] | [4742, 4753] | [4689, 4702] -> 0.00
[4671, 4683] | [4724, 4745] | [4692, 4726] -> 0.01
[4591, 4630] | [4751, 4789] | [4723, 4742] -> 0.06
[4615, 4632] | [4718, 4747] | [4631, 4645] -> 0.03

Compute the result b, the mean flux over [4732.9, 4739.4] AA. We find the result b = 23.2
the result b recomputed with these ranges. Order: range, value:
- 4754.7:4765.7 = 24.3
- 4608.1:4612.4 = 24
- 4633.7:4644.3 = 24.1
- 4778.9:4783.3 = 23.4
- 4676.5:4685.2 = 23.4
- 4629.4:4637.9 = 24.1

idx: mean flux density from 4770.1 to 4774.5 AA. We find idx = 24.8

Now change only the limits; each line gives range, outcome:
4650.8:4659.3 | 23.7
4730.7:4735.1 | 22.9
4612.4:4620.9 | 25.2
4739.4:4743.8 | 23.5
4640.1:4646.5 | 23.5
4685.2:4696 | 24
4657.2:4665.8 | 23.1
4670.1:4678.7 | 22.8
